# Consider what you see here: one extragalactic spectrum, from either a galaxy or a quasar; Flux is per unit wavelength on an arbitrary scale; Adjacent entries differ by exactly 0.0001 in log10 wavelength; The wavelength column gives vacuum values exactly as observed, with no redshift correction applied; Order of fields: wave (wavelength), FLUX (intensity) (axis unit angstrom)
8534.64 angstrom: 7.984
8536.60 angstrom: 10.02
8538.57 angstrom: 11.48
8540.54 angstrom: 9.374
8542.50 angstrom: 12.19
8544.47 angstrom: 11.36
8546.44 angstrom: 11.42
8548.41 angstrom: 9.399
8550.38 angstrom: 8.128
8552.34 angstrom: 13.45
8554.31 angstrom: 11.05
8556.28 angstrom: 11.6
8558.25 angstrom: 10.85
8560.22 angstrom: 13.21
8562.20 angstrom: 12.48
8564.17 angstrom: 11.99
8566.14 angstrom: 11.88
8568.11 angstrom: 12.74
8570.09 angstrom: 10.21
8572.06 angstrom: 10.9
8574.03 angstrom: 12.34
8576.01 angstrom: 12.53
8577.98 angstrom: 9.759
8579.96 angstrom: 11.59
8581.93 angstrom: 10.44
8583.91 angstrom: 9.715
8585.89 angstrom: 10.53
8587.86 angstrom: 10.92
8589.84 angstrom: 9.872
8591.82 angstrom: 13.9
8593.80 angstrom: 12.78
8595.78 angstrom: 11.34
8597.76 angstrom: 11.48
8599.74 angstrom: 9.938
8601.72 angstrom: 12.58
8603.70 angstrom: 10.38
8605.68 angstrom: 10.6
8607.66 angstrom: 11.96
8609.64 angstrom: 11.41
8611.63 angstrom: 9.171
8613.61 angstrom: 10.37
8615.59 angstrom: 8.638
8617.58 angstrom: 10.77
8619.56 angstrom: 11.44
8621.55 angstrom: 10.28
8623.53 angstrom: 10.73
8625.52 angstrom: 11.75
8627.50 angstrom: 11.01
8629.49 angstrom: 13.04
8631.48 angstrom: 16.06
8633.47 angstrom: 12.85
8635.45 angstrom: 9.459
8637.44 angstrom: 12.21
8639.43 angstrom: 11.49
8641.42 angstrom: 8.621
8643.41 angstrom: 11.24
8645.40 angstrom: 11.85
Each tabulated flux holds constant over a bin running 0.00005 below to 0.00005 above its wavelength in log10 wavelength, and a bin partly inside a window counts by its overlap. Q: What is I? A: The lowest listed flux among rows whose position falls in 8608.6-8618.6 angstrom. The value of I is 8.638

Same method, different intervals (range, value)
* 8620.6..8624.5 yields 10.28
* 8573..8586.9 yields 9.715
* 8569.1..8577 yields 10.21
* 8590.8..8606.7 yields 9.938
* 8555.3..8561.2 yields 10.85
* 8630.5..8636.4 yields 9.459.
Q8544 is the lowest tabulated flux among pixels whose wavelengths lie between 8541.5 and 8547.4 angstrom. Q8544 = 11.36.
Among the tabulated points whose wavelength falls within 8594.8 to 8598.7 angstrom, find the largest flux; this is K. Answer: 11.48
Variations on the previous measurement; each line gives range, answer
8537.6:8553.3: 13.45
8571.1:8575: 12.34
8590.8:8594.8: 13.9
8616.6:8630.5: 13.04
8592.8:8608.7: 12.78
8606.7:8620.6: 11.96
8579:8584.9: 11.59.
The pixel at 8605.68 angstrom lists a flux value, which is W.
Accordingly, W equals 10.6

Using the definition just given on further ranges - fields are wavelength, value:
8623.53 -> 10.73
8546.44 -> 11.42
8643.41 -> 11.24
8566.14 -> 11.88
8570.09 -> 10.21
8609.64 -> 11.41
